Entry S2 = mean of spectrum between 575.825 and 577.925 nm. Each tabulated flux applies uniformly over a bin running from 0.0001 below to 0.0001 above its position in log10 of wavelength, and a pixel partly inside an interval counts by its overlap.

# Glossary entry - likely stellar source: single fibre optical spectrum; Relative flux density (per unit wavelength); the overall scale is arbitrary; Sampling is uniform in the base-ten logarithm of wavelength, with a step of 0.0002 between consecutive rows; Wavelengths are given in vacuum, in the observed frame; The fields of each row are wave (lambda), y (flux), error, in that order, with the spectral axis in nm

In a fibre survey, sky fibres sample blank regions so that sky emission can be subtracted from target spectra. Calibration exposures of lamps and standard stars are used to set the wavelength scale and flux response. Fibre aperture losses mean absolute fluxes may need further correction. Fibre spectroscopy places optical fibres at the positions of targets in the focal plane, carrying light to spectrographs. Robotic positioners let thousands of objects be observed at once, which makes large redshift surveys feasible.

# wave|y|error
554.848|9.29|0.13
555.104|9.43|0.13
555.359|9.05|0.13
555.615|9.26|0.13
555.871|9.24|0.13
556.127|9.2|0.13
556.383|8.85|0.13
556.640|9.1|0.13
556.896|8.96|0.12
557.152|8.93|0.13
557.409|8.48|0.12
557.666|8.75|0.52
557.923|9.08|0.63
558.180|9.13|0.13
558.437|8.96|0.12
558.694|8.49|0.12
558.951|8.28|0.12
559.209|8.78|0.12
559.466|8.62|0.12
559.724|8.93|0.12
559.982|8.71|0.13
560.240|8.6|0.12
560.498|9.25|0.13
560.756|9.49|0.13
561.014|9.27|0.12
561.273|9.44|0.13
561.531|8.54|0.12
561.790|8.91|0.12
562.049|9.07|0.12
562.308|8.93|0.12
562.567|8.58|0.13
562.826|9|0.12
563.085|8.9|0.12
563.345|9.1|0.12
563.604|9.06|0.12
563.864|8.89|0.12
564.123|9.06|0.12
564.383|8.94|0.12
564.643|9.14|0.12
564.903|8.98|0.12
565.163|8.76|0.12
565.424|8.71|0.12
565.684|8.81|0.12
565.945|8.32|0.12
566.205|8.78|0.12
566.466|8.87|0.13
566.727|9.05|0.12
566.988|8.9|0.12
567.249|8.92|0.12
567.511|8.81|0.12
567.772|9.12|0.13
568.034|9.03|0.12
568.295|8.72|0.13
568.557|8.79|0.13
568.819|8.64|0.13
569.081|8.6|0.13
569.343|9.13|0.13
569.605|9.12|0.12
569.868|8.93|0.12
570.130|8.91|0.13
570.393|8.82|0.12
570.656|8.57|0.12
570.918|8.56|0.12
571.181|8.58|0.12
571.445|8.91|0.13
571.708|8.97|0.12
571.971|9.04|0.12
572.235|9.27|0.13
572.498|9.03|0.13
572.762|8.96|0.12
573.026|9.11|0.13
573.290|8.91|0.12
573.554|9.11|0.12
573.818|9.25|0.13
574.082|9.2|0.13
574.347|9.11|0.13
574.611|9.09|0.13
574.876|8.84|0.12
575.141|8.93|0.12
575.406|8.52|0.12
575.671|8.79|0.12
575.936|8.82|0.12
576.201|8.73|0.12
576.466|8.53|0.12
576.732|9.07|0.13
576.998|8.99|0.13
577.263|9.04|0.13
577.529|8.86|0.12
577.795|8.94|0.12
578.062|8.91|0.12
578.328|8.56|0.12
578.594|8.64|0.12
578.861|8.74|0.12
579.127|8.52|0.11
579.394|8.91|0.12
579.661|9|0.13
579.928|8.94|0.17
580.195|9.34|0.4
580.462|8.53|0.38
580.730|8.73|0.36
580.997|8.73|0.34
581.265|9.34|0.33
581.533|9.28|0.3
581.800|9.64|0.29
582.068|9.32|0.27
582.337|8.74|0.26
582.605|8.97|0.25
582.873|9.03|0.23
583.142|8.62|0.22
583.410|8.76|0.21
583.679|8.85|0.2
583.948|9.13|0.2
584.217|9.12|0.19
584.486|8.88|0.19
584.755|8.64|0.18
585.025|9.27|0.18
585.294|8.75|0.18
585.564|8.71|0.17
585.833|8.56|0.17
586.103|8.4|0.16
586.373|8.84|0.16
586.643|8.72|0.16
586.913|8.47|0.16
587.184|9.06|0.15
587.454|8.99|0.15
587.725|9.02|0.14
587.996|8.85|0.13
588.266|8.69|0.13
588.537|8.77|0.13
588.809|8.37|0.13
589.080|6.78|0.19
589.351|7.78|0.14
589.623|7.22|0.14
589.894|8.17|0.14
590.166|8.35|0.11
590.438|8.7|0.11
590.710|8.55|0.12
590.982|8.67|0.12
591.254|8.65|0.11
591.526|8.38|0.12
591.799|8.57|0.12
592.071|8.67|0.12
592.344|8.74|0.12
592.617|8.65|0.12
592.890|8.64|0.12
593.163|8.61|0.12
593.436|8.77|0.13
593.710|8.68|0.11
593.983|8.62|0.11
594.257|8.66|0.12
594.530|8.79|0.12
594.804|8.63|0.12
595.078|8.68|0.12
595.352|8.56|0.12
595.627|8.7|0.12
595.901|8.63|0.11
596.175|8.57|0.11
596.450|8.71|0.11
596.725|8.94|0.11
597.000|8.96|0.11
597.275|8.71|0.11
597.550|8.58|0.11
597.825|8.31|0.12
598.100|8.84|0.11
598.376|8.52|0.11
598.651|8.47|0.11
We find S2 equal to 8.88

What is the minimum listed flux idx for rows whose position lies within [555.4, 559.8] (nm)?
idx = 8.28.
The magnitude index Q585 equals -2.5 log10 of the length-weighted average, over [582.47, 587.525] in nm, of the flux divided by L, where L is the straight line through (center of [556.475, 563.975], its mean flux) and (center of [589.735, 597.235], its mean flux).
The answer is -0.02 mag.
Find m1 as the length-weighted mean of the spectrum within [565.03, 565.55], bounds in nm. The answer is 8.73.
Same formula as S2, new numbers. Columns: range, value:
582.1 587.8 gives 8.84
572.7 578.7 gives 8.91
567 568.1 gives 8.95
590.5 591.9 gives 8.57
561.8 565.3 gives 8.95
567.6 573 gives 8.89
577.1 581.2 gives 8.84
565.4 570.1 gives 8.85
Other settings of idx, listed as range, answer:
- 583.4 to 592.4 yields 6.78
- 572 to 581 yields 8.52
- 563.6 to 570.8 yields 8.32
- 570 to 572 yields 8.56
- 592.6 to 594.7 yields 8.61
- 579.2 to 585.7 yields 8.53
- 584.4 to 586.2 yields 8.4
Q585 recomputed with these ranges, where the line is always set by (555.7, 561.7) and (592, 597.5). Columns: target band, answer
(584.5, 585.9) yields -0.01 mag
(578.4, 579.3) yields 0.02 mag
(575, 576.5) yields 0.01 mag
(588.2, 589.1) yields 0.06 mag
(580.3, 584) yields -0.02 mag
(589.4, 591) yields 0.06 mag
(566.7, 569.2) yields 0.00 mag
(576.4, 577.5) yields -0.01 mag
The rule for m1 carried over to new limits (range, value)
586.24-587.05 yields 8.67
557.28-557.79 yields 8.6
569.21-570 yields 9.06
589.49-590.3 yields 7.92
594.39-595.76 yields 8.67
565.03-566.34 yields 8.68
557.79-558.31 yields 9.1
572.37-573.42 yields 9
